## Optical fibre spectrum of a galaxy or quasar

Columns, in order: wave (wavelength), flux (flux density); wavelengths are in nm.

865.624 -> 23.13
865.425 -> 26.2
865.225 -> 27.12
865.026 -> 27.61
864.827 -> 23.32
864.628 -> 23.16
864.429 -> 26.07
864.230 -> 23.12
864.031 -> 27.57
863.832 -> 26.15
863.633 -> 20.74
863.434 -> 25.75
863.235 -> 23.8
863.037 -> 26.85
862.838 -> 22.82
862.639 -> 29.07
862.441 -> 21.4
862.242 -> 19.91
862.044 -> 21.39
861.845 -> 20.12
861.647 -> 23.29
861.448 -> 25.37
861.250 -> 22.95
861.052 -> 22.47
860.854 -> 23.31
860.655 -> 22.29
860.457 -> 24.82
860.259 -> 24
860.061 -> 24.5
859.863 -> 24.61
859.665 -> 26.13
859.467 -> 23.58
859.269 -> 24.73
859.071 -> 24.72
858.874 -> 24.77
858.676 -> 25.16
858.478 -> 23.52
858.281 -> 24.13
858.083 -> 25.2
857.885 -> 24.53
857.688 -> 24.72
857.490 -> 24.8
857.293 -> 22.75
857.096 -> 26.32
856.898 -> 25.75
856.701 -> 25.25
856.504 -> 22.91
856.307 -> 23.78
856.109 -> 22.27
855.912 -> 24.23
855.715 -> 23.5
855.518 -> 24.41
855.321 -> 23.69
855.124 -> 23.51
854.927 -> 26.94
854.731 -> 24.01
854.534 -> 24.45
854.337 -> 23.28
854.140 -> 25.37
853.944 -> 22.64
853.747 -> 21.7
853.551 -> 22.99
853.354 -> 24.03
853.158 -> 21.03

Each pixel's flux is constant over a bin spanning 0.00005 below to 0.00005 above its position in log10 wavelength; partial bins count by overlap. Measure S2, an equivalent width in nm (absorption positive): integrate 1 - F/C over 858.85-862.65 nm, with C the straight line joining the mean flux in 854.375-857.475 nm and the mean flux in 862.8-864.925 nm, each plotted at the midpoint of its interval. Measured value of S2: 0.14 nm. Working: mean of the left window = 24.2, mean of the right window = 24.5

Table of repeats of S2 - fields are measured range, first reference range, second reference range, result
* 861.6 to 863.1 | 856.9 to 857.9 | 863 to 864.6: 0.11 nm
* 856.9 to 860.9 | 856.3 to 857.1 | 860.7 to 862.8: -0.09 nm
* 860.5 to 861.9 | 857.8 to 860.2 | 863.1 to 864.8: 0.09 nm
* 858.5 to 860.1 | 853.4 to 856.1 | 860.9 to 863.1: -0.09 nm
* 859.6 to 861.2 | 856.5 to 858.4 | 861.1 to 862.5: -0.07 nm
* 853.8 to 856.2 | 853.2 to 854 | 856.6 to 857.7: -0.04 nm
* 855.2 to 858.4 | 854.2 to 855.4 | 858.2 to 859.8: 0.03 nm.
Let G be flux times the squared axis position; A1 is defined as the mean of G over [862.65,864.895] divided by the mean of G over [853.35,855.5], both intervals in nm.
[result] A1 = 1.06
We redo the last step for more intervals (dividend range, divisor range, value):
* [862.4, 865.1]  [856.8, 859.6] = 1.02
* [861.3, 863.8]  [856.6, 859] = 0.96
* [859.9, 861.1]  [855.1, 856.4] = 1.01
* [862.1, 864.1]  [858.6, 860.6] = 0.99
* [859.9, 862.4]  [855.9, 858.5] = 0.95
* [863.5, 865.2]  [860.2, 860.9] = 1.06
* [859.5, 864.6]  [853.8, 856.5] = 1.02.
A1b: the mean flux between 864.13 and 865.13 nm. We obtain 24.7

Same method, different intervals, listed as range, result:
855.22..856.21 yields 23.6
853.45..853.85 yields 22.3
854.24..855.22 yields 24.4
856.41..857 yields 24.7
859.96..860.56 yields 24.4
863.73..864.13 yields 26.8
